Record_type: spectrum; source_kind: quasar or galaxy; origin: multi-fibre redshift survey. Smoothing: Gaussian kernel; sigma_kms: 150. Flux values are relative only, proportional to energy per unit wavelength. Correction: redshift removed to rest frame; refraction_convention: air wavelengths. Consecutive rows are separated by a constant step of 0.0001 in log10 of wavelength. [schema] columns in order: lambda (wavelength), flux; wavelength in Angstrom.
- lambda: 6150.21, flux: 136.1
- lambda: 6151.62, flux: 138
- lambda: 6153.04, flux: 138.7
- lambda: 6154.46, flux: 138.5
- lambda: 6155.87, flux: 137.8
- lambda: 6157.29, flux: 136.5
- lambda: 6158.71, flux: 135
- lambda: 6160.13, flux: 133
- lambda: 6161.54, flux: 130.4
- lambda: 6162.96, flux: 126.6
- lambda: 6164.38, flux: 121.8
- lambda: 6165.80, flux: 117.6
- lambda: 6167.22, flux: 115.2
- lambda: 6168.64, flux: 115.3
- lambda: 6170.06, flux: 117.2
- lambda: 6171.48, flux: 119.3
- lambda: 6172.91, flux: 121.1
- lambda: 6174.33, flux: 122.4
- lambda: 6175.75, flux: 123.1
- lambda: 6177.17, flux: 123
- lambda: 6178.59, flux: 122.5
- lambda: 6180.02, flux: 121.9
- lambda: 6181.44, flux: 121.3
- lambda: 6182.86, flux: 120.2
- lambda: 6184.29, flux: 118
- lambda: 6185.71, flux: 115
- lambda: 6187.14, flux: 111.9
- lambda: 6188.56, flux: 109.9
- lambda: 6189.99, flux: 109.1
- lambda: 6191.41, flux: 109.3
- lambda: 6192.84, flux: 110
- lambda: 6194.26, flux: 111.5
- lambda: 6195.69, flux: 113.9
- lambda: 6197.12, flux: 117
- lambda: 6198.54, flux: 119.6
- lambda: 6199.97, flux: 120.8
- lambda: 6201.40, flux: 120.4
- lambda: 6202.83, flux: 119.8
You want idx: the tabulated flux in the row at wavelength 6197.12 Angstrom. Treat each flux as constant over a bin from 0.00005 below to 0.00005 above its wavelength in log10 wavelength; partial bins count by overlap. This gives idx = 117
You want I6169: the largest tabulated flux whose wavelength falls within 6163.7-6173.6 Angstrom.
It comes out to 121.8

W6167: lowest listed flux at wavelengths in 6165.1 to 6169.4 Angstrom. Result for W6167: 115.2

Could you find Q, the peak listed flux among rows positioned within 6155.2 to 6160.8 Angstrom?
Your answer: 137.8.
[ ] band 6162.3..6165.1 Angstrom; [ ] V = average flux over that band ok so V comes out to 124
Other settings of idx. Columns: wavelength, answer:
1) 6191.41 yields 109.3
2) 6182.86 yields 120.2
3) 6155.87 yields 137.8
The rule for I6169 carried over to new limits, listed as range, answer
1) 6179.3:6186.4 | 121.9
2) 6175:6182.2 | 123.1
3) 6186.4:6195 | 111.9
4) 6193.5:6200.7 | 120.8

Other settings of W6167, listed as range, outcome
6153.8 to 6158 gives 136.5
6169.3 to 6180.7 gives 117.2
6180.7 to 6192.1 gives 109.1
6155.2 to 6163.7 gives 126.6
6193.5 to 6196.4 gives 111.5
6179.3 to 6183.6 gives 120.2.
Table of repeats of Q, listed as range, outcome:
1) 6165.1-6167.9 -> 117.6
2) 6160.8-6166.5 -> 130.4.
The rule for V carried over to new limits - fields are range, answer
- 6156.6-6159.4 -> 136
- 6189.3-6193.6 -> 110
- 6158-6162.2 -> 133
